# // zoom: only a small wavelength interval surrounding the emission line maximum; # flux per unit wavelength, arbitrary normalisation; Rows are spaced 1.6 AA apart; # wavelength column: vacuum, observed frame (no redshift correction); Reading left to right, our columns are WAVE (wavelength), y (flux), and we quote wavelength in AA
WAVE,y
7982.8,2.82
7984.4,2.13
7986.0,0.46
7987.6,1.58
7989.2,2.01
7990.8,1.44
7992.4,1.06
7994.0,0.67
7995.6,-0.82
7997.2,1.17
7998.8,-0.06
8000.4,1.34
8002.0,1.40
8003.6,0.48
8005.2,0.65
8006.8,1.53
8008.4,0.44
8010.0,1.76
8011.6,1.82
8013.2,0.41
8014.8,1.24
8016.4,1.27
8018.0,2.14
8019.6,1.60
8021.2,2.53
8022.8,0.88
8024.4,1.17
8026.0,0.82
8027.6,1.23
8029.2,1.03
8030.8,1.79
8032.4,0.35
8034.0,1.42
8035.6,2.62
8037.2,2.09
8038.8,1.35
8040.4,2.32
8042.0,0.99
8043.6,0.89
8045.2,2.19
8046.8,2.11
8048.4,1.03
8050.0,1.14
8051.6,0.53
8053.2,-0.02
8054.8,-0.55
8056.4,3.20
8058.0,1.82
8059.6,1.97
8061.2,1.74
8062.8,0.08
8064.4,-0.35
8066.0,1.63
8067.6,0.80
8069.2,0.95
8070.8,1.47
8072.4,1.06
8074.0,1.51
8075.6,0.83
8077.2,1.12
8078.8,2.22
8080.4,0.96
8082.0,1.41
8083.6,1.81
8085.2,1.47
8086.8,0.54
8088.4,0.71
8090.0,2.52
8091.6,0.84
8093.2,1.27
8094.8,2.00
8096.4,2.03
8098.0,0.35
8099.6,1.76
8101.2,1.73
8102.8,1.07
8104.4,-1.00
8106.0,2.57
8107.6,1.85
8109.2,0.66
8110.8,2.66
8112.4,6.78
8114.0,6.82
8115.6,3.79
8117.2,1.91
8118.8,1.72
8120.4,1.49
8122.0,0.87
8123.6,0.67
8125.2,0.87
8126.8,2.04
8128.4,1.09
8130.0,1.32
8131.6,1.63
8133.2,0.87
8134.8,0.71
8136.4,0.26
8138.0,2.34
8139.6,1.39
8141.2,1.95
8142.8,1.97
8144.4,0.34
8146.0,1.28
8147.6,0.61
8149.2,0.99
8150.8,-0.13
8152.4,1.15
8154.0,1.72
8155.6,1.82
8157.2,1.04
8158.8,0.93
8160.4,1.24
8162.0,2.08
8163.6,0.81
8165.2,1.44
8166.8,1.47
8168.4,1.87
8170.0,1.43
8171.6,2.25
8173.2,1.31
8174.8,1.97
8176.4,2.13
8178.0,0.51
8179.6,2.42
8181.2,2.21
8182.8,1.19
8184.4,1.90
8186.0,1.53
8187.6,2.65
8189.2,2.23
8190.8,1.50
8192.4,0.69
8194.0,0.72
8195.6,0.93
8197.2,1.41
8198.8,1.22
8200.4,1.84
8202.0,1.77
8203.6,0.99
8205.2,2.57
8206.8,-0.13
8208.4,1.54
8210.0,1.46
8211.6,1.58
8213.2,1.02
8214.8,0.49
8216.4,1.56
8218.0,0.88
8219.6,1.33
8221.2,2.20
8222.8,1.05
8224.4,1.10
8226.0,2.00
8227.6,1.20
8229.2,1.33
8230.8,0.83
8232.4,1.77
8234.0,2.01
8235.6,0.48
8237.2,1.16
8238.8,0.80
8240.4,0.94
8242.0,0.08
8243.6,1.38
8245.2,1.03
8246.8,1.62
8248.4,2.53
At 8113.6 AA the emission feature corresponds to Hgamma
